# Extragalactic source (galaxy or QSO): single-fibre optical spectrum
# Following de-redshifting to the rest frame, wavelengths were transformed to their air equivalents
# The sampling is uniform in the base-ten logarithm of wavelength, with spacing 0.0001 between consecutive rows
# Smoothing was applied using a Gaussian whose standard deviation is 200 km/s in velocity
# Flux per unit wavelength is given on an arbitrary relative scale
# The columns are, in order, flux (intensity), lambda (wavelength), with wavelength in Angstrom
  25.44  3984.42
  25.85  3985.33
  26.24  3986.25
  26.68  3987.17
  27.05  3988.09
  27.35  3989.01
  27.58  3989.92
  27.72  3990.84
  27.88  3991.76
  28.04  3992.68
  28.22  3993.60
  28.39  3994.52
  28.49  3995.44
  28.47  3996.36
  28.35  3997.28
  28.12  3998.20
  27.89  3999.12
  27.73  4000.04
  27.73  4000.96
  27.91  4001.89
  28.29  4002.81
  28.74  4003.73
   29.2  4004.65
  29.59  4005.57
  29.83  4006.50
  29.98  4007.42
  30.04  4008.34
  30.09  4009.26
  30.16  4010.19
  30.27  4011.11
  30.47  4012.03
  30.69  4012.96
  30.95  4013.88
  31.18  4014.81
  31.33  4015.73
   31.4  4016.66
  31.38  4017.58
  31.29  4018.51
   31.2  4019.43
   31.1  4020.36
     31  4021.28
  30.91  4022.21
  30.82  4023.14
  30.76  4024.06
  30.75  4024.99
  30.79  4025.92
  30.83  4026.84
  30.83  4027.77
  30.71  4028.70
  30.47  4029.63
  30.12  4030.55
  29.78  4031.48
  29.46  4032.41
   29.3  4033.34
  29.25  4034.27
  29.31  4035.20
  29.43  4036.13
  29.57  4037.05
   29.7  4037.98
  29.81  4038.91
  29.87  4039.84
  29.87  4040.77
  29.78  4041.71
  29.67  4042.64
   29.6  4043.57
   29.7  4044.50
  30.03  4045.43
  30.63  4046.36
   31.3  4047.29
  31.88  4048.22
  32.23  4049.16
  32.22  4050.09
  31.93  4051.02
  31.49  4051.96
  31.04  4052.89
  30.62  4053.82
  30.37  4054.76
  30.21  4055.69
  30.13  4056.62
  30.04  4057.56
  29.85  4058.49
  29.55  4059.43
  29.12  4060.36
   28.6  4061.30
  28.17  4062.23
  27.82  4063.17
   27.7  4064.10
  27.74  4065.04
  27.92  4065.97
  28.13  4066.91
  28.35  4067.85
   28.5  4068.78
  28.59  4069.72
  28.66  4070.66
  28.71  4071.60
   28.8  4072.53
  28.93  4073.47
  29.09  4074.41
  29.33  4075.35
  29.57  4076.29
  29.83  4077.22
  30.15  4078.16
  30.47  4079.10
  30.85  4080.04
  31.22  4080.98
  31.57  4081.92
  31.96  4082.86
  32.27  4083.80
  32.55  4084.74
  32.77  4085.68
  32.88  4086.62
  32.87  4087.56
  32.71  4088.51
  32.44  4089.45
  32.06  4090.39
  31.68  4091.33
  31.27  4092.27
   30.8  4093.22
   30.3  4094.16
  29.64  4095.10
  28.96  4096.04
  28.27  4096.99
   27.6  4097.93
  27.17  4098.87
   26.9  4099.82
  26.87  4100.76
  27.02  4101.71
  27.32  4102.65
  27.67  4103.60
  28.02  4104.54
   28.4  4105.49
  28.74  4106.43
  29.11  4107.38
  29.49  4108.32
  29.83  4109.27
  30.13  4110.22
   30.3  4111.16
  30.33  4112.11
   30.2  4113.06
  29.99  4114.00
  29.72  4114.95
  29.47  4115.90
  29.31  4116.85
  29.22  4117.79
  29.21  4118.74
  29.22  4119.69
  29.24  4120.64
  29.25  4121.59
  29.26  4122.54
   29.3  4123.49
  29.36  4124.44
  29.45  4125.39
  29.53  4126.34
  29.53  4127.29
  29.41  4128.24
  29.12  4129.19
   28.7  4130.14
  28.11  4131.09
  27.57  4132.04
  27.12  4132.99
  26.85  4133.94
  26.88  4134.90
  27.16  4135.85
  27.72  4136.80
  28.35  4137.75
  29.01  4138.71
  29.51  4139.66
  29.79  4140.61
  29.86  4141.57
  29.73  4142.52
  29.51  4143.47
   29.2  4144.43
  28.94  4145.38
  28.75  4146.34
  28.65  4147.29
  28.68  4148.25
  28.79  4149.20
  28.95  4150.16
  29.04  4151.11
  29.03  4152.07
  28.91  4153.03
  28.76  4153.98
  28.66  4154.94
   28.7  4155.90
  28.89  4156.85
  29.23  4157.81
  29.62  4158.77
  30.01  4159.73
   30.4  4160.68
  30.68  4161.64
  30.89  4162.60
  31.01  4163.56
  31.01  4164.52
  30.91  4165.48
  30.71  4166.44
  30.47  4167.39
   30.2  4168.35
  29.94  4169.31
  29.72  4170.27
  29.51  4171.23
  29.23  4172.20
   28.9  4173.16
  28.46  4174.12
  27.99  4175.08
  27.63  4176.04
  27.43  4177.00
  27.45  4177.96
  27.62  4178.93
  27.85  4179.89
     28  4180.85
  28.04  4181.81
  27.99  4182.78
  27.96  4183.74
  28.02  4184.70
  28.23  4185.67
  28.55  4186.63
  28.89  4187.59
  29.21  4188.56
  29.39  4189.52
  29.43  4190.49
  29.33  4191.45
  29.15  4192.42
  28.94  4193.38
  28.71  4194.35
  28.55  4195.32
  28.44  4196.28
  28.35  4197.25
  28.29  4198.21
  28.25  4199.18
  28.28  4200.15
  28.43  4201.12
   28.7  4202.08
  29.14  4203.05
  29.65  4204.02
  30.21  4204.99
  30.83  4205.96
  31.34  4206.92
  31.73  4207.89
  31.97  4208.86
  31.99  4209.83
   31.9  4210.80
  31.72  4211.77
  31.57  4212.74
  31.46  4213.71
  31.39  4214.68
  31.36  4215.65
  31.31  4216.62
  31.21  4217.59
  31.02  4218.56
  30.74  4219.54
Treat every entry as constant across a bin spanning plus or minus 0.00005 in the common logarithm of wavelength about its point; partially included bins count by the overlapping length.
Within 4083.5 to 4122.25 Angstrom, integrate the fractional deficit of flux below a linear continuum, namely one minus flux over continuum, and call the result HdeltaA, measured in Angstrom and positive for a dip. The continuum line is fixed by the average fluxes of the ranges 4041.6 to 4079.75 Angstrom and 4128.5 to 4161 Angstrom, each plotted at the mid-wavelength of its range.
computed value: -0.72 Angstrom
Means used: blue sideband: 29.7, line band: 29.8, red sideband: 28.8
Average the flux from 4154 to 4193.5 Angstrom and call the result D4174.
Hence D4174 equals 29.1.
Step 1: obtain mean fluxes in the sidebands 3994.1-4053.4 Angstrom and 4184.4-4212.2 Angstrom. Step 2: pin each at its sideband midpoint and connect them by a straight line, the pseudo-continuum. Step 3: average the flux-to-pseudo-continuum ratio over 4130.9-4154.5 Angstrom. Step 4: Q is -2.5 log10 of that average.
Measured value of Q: 0.04 mag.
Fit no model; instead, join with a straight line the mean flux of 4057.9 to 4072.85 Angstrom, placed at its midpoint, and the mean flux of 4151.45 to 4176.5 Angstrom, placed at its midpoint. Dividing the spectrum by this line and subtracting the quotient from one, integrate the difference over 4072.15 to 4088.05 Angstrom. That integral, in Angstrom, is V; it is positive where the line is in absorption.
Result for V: -1.2 Angstrom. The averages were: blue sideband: 28.5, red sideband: 29.6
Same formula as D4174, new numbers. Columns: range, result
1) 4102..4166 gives 29.1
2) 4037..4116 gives 29.8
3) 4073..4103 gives 30.2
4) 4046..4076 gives 29.6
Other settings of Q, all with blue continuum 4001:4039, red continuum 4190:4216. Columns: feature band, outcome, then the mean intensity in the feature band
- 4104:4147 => 0.04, 29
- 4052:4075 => 0.04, 29.1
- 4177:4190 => 0.07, 28.2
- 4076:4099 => -0.03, 31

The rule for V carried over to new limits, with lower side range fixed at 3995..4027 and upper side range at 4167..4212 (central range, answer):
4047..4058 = -0.5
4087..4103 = -0.1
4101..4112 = 0.3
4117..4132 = 0.1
